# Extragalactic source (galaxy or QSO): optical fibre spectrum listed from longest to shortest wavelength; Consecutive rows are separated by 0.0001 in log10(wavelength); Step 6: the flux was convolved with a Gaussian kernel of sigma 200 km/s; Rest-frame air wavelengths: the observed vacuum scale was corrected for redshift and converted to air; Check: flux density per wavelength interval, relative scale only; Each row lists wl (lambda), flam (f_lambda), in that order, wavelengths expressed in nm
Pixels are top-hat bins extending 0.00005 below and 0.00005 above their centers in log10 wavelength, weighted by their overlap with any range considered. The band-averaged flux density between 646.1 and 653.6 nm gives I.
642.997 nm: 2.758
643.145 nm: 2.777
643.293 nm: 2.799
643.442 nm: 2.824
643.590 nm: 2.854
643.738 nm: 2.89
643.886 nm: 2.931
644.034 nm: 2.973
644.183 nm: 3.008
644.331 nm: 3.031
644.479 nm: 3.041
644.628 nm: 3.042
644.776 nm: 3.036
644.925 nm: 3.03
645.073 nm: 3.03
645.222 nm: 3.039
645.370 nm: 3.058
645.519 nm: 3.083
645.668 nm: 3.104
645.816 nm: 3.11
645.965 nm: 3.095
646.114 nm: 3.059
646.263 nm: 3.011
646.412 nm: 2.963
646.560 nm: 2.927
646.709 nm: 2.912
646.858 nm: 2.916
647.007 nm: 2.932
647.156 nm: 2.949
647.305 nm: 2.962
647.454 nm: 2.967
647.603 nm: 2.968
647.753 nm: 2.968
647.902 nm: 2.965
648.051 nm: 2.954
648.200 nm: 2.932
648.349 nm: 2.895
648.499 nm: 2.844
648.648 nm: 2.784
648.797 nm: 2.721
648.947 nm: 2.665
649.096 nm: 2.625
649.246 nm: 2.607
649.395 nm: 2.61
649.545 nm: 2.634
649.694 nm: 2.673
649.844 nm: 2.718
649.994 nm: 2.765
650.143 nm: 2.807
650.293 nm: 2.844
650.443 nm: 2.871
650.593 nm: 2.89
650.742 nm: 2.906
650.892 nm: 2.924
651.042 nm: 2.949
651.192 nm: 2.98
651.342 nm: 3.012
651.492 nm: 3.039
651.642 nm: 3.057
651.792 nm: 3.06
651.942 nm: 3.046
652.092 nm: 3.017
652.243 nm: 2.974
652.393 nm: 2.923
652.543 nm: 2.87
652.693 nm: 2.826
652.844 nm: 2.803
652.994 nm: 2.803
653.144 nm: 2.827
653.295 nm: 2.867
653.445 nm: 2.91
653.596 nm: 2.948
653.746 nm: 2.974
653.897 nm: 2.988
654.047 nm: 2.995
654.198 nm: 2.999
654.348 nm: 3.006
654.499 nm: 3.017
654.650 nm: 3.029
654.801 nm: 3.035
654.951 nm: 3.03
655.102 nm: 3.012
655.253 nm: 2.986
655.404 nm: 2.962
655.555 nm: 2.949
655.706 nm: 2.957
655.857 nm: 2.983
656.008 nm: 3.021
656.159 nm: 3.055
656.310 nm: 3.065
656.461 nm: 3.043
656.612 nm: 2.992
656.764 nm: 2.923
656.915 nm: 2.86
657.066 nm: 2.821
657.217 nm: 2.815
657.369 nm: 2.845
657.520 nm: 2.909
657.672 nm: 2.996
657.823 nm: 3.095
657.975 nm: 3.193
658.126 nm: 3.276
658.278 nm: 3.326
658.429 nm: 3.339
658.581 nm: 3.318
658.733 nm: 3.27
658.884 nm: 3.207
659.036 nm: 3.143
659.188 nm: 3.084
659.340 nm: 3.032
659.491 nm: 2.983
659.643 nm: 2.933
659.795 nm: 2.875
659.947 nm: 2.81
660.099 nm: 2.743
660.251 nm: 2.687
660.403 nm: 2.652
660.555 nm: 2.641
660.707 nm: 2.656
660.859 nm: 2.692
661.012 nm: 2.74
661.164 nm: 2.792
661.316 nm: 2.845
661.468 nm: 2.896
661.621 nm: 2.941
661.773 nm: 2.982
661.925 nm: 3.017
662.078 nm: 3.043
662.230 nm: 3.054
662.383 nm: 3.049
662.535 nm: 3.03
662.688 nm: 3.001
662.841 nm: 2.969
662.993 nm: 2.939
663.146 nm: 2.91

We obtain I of 2.88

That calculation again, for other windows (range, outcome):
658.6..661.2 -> 2.89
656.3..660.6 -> 3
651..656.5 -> 2.97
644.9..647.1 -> 3.02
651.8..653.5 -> 2.9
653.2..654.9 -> 2.98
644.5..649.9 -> 2.91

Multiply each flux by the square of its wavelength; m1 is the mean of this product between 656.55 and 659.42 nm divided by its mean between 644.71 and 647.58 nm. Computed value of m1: 1.06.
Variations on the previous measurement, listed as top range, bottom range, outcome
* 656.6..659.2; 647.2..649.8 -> 1.13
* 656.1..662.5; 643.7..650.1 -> 1.06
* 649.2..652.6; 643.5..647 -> 0.98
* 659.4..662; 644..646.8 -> 0.98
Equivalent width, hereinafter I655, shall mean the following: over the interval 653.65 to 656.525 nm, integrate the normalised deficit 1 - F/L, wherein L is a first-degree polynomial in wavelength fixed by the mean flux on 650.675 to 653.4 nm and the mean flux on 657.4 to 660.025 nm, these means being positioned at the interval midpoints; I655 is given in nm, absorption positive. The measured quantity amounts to 0.01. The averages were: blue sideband 2.94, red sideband 3.1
